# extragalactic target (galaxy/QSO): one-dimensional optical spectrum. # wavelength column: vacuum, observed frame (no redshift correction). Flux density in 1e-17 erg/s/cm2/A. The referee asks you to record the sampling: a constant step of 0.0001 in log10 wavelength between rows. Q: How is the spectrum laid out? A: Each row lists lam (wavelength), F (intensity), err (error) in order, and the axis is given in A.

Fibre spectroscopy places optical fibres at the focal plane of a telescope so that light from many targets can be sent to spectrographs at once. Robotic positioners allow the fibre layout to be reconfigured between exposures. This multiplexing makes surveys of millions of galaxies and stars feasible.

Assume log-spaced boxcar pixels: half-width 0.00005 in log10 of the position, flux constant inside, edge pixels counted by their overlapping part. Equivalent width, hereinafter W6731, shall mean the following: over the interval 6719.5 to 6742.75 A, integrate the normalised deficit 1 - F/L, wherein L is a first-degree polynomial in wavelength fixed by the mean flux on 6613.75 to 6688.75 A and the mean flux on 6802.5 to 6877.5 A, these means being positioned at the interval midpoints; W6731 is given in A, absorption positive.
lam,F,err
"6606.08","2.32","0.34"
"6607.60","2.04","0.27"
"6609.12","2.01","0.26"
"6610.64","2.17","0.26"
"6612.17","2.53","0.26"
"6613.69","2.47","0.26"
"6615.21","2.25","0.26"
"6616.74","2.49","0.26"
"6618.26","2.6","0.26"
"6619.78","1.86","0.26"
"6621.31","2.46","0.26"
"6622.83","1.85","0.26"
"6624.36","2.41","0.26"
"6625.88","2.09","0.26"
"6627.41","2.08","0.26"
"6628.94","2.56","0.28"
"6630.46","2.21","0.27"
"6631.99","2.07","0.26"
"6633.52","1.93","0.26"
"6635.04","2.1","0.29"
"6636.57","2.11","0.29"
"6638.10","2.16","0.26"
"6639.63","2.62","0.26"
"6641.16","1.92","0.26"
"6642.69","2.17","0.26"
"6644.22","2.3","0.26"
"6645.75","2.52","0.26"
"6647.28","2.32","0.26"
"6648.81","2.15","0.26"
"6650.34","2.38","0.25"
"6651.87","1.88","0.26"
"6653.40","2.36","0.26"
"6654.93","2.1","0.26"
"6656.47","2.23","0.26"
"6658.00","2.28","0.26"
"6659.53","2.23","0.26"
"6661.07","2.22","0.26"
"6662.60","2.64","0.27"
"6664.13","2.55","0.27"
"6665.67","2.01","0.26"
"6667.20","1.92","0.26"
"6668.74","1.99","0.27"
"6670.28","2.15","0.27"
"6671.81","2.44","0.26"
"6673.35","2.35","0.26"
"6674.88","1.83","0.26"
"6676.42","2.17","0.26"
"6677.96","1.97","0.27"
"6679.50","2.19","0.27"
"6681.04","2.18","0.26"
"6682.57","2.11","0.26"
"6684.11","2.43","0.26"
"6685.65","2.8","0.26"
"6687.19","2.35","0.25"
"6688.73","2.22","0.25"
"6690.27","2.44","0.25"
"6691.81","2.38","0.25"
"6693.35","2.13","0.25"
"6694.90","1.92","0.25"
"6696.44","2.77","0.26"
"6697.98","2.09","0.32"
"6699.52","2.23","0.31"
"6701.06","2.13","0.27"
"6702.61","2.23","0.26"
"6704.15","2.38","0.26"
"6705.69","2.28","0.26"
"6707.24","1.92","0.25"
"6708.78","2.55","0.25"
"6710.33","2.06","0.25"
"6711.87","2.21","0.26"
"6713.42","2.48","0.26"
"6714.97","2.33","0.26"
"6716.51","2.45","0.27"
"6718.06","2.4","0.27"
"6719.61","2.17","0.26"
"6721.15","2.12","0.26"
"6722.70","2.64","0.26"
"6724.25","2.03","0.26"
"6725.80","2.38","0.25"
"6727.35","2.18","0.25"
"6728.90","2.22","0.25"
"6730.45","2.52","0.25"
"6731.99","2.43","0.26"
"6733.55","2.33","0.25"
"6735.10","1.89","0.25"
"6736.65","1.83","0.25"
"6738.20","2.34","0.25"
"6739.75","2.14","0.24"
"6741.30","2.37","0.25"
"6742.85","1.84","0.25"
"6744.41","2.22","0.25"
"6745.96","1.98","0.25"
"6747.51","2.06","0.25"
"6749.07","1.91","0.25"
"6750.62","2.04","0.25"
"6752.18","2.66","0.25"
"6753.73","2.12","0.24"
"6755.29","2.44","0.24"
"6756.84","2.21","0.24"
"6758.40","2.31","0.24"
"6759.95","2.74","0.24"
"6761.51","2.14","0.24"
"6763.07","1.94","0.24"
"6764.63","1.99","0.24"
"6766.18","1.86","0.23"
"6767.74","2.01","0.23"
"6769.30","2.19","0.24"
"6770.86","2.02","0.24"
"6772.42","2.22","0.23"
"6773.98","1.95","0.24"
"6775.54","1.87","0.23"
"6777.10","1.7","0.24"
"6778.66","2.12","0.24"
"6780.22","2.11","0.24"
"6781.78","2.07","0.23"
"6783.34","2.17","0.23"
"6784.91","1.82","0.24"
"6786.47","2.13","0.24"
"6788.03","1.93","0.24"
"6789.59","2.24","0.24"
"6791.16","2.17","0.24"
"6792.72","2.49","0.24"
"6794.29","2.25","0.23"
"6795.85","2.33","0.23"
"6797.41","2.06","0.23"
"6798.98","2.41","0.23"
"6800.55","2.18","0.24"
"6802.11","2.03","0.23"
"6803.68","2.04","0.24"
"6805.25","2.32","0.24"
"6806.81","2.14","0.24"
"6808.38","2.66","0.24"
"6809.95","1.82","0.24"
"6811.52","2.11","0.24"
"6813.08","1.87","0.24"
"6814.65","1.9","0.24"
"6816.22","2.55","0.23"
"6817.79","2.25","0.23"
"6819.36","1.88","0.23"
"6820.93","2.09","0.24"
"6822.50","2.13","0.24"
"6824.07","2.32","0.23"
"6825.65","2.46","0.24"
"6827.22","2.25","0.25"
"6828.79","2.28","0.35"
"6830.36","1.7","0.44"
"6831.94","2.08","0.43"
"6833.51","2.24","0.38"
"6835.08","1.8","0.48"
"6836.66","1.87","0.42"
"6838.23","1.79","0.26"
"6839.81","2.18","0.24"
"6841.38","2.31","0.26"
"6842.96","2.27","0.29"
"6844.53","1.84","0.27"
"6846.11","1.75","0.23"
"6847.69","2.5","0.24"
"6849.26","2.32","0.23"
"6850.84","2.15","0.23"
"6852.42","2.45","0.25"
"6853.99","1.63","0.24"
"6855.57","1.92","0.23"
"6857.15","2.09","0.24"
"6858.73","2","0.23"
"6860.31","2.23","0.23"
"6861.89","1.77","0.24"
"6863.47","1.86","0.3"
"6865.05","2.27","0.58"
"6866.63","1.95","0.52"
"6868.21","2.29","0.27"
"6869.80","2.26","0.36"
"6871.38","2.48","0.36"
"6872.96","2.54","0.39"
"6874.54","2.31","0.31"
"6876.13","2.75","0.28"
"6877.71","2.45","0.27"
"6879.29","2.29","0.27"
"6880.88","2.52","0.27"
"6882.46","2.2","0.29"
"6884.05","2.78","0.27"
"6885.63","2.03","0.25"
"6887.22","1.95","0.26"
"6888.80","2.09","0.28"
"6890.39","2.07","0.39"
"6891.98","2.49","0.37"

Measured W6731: -0.4 A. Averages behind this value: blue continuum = 2.23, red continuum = 2.14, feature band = 2.23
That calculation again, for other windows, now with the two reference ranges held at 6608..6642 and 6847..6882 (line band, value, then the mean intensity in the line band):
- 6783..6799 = 0.40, 2.17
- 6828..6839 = 1.29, 1.97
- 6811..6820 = 0.53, 2.1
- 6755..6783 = 1.58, 2.1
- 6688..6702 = -0.20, 2.26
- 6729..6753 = 0.58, 2.17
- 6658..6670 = 0.00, 2.22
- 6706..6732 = -0.82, 2.3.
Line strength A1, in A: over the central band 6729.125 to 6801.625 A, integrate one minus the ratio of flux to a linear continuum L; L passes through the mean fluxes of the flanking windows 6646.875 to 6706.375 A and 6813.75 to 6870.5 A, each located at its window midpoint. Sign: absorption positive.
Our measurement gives 0.6 A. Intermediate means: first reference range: 2.24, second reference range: 2.1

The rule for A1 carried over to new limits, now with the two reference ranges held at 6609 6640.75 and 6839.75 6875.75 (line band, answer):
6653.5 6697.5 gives -0.6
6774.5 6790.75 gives 1.2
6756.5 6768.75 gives 0.2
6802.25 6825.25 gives 0.2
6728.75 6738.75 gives -0.1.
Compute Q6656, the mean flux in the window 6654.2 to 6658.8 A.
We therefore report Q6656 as 2.2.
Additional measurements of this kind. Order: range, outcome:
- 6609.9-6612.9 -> 2.34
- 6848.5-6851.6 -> 2.23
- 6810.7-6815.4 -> 1.96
